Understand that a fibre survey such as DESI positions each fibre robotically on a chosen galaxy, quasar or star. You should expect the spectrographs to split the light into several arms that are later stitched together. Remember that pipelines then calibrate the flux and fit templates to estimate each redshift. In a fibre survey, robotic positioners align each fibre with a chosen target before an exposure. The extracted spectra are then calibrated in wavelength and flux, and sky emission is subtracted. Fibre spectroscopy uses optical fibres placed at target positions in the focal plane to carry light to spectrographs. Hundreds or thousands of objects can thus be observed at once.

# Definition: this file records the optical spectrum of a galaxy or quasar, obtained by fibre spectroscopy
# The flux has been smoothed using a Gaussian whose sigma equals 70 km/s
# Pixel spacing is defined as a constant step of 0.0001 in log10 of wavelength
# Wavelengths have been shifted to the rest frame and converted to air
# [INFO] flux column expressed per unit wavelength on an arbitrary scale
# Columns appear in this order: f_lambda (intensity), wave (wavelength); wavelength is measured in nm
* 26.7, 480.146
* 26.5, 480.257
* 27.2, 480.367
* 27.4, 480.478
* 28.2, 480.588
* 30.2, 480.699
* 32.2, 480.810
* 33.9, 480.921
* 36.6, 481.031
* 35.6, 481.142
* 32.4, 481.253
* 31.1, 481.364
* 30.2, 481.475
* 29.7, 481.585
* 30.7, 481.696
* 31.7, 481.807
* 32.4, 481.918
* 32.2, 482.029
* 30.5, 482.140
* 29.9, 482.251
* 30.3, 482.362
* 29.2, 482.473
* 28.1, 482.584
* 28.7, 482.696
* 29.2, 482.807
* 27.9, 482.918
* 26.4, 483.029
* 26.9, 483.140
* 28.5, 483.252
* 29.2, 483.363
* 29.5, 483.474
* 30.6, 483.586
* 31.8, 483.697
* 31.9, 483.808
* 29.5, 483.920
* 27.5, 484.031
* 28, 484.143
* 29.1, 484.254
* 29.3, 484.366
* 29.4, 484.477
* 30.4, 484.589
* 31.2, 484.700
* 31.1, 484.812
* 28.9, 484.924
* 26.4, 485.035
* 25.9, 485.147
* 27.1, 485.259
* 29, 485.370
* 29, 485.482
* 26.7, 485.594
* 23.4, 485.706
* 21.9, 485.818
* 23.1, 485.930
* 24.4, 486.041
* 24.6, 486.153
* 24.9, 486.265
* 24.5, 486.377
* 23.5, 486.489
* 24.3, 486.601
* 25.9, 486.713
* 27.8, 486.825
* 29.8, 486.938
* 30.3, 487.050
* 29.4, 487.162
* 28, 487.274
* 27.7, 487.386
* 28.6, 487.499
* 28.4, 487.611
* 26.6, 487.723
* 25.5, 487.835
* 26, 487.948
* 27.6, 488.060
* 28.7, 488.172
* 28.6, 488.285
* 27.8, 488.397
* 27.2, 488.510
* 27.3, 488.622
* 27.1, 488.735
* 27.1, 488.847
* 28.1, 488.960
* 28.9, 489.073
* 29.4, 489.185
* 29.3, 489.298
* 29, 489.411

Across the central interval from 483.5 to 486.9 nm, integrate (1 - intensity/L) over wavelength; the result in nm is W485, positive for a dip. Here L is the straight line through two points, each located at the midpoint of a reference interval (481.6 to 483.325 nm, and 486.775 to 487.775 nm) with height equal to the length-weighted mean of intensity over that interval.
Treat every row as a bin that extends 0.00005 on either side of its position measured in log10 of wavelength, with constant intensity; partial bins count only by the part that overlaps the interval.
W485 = 0.18 nm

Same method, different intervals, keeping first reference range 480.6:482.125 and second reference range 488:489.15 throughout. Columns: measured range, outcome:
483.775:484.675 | 0.03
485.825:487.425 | 0.16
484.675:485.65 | 0.05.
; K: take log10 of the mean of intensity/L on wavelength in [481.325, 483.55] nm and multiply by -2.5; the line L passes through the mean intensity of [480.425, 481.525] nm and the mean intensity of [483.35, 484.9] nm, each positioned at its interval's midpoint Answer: 0.05 mag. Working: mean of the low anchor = 31.8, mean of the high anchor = 29.9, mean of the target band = 29.6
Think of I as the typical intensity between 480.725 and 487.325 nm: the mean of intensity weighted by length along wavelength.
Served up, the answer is 28.8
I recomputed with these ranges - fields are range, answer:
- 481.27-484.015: 29.8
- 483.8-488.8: 27.4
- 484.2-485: 29.8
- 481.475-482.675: 30.4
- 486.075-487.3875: 26.6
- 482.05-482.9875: 29.3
